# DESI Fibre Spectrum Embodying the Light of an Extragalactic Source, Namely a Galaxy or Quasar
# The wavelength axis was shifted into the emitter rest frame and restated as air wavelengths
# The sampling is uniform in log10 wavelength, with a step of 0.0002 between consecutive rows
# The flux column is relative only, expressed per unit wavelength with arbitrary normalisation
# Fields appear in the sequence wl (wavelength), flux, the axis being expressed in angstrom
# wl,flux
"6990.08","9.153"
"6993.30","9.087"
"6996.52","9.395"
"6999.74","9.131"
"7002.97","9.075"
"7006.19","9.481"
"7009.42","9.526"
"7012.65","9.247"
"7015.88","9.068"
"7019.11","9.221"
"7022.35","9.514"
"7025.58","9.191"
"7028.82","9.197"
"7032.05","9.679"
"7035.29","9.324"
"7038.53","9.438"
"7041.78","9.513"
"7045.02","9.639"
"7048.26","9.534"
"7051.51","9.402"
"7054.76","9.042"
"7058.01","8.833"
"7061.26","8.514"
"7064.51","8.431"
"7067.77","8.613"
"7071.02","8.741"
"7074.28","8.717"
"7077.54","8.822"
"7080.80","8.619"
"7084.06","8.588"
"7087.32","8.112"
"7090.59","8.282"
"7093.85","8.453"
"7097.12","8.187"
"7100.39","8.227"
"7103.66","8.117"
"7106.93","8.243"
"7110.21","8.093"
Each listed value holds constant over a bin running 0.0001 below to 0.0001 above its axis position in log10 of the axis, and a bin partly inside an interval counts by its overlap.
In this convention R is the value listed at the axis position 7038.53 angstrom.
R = 9.438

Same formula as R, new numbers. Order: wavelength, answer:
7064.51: 8.431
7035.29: 9.324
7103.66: 8.117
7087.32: 8.112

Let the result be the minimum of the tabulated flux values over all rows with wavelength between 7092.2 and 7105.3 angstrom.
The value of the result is 8.117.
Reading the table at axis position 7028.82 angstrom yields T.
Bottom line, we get 9.197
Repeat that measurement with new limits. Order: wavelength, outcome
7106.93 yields 8.243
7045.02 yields 9.639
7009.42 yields 9.526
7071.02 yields 8.741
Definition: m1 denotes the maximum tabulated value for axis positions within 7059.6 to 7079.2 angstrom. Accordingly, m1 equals 8.822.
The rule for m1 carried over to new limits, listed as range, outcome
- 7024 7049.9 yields 9.679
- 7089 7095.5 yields 8.453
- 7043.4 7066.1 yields 9.639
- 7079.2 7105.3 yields 8.619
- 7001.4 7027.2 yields 9.526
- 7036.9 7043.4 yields 9.513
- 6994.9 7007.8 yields 9.481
